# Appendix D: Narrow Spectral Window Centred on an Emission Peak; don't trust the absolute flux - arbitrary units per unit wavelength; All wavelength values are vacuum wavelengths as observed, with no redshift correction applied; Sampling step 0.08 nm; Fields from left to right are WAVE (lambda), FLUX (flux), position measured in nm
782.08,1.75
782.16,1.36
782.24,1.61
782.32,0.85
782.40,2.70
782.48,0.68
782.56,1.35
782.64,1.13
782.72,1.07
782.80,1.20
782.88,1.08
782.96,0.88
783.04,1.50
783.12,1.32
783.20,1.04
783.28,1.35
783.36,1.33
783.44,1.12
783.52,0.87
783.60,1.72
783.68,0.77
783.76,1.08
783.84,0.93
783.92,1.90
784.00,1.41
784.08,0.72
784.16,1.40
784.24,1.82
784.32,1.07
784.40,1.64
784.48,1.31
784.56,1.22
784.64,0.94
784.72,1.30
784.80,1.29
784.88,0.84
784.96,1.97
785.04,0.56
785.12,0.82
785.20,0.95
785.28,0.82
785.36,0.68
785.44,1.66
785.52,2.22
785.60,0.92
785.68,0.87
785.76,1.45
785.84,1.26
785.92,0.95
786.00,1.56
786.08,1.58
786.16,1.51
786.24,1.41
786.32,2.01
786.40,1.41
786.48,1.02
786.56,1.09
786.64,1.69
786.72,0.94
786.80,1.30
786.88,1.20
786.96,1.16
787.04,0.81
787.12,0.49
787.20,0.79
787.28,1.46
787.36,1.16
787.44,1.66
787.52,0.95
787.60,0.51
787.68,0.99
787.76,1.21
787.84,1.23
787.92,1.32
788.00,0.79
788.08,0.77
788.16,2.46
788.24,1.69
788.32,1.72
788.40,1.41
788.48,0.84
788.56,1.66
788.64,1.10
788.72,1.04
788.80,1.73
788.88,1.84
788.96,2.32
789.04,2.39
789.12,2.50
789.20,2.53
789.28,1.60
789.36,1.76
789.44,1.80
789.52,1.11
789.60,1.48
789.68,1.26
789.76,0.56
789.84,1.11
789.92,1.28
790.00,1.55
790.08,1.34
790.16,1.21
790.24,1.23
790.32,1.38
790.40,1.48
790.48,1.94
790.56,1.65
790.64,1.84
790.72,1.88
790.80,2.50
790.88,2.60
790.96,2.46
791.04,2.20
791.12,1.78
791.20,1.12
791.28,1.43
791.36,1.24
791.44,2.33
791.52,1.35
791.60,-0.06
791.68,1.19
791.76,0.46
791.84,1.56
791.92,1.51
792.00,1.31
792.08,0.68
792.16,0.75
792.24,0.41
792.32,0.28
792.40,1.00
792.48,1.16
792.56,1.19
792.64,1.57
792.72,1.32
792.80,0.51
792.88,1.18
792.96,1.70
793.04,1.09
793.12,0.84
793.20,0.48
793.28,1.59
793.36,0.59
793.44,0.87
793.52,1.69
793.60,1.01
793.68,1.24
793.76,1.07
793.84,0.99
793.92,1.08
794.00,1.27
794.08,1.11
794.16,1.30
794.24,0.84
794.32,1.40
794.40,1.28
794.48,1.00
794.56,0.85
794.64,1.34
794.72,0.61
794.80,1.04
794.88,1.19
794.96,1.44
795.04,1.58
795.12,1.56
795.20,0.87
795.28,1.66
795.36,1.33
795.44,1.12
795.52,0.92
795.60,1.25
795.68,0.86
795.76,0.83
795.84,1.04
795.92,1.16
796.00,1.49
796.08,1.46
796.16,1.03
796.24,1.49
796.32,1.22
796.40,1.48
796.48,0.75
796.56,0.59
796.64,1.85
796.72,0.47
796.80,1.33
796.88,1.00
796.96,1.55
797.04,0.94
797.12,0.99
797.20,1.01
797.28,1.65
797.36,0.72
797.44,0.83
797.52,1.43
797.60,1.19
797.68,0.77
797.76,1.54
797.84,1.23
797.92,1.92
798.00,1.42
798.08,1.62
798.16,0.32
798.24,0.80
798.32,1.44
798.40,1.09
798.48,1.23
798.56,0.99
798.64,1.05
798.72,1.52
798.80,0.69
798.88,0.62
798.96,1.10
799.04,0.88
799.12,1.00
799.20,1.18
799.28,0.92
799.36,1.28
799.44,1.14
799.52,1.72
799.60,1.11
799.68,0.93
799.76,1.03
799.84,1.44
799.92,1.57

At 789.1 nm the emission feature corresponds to [S II]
